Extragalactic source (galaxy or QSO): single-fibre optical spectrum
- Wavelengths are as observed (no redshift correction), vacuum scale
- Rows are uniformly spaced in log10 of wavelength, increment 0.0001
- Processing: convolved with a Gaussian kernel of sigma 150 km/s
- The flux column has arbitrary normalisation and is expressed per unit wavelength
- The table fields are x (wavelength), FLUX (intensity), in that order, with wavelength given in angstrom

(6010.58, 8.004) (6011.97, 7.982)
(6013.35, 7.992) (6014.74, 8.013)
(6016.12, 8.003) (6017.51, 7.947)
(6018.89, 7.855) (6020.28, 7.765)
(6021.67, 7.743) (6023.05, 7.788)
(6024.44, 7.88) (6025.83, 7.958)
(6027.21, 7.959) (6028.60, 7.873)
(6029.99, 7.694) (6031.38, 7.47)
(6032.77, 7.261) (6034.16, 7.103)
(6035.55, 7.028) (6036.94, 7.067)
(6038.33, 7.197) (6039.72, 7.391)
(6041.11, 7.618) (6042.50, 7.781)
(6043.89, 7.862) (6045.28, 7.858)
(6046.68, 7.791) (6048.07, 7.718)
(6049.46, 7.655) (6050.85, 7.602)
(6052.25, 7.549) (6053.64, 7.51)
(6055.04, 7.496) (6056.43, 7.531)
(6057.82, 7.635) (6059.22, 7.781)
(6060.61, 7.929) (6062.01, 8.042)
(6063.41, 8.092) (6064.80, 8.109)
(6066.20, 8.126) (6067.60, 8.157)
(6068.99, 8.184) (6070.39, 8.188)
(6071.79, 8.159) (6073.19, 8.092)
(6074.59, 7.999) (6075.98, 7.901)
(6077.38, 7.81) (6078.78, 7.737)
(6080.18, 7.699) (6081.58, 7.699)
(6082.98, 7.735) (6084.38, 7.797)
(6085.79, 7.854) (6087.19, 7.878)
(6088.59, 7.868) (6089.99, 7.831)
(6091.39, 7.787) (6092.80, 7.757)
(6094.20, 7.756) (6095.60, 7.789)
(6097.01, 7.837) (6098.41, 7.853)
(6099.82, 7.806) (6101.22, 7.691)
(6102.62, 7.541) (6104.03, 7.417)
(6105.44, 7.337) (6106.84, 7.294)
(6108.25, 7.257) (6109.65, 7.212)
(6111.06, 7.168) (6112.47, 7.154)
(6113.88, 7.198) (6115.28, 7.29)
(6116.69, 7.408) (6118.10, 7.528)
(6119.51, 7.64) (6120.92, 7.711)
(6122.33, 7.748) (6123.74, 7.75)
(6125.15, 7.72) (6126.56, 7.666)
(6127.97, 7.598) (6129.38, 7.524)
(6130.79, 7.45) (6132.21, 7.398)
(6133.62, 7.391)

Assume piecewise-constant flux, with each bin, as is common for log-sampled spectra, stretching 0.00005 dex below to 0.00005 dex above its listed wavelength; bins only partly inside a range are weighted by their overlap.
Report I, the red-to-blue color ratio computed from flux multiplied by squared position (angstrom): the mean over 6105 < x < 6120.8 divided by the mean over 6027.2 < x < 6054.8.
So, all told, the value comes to 1.00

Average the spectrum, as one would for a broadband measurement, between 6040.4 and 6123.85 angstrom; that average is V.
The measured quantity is 7.72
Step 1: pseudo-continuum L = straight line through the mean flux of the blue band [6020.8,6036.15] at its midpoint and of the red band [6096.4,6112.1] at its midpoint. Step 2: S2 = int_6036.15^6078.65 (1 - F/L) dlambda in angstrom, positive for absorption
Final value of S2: -1.3 angstrom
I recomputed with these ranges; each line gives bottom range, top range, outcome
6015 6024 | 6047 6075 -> 1.02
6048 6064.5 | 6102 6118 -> 0.96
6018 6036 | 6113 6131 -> 1.02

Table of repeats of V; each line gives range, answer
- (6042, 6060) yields 7.68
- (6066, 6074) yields 8.15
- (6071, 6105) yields 7.8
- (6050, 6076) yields 7.9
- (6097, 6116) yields 7.42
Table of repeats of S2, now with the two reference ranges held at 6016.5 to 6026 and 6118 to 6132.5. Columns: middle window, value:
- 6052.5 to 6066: -0.06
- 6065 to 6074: -0.47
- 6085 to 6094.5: -0.16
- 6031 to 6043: 0.76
